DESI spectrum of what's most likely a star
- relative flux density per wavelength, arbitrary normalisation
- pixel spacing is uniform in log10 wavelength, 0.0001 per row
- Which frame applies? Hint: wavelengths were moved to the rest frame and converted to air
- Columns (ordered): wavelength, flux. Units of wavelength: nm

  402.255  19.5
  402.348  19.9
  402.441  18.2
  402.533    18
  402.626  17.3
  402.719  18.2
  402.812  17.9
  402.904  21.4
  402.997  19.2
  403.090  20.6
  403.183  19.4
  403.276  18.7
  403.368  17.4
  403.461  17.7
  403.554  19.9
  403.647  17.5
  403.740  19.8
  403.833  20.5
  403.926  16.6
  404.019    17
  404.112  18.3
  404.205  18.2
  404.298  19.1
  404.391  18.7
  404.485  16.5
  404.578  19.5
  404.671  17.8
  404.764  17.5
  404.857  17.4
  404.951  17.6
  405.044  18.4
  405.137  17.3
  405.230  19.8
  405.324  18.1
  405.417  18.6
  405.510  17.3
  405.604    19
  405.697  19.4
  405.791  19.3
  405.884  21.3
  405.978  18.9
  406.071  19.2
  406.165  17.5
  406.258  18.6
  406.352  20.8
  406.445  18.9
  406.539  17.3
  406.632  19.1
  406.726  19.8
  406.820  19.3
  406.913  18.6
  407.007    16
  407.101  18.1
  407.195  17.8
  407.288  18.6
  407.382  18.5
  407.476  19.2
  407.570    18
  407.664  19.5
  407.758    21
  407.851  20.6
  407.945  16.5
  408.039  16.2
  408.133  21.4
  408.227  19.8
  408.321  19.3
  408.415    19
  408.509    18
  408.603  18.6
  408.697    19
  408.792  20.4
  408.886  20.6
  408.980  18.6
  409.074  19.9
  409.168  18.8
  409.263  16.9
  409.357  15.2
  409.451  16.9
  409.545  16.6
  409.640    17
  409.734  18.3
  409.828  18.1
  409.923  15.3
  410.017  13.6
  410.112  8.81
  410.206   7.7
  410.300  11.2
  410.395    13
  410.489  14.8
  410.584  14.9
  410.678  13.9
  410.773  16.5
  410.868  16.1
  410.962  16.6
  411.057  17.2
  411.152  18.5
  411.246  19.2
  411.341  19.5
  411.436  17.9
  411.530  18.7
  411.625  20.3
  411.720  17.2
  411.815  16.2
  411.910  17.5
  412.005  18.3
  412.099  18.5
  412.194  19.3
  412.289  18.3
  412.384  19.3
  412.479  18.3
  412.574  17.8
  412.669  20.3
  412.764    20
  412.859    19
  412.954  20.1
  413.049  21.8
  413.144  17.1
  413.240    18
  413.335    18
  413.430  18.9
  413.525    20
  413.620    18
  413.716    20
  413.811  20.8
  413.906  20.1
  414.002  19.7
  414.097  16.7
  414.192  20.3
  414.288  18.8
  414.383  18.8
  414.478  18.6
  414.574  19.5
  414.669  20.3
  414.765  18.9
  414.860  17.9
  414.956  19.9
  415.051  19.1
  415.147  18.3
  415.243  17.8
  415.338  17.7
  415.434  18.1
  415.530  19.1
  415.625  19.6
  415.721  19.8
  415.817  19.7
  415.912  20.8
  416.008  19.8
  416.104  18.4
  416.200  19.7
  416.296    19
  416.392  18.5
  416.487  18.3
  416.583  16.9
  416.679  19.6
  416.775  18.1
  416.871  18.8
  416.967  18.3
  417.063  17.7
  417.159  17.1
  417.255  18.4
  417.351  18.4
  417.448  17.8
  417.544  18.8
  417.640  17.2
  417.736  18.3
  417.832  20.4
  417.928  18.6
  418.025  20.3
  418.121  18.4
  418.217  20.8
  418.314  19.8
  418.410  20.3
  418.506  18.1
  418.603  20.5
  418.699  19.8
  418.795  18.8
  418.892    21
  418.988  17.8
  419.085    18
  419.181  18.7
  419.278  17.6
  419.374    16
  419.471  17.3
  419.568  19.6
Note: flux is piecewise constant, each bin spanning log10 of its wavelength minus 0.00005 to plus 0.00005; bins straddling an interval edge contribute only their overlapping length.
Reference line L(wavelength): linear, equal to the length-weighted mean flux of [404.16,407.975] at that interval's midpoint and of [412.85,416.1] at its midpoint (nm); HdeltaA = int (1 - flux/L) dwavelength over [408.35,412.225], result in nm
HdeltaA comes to 0.41 nm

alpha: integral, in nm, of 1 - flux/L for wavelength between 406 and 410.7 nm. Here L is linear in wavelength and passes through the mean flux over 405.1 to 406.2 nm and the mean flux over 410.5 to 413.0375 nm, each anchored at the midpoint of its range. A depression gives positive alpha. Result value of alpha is 0.25 nm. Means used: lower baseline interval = 18.8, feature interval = 17.5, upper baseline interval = 18.1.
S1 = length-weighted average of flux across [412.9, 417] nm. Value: 19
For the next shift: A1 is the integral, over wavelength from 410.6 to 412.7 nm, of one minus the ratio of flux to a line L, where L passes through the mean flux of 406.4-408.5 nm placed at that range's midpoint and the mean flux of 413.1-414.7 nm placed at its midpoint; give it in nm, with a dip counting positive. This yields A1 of 0.11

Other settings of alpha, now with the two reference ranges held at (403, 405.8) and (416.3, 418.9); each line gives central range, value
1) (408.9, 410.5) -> 0.27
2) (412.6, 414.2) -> -0.05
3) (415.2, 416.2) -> -0.02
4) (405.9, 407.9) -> -0.04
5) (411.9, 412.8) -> -0.01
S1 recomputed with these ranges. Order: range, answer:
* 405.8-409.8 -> 18.7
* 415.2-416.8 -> 18.9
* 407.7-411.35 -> 17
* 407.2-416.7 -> 18.2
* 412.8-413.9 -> 19.3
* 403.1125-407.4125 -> 18.5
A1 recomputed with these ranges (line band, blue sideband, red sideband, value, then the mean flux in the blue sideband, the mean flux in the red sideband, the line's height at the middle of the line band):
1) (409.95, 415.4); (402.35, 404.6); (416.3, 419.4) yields 0.255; 18.6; 18.7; 18.6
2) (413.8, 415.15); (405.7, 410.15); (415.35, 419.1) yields -0.030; 18.3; 18.9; 18.7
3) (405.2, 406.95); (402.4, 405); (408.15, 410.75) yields -0.134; 18.4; 16.5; 17.6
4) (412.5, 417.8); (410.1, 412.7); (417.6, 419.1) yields -0.233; 16.7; 19.3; 18.1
